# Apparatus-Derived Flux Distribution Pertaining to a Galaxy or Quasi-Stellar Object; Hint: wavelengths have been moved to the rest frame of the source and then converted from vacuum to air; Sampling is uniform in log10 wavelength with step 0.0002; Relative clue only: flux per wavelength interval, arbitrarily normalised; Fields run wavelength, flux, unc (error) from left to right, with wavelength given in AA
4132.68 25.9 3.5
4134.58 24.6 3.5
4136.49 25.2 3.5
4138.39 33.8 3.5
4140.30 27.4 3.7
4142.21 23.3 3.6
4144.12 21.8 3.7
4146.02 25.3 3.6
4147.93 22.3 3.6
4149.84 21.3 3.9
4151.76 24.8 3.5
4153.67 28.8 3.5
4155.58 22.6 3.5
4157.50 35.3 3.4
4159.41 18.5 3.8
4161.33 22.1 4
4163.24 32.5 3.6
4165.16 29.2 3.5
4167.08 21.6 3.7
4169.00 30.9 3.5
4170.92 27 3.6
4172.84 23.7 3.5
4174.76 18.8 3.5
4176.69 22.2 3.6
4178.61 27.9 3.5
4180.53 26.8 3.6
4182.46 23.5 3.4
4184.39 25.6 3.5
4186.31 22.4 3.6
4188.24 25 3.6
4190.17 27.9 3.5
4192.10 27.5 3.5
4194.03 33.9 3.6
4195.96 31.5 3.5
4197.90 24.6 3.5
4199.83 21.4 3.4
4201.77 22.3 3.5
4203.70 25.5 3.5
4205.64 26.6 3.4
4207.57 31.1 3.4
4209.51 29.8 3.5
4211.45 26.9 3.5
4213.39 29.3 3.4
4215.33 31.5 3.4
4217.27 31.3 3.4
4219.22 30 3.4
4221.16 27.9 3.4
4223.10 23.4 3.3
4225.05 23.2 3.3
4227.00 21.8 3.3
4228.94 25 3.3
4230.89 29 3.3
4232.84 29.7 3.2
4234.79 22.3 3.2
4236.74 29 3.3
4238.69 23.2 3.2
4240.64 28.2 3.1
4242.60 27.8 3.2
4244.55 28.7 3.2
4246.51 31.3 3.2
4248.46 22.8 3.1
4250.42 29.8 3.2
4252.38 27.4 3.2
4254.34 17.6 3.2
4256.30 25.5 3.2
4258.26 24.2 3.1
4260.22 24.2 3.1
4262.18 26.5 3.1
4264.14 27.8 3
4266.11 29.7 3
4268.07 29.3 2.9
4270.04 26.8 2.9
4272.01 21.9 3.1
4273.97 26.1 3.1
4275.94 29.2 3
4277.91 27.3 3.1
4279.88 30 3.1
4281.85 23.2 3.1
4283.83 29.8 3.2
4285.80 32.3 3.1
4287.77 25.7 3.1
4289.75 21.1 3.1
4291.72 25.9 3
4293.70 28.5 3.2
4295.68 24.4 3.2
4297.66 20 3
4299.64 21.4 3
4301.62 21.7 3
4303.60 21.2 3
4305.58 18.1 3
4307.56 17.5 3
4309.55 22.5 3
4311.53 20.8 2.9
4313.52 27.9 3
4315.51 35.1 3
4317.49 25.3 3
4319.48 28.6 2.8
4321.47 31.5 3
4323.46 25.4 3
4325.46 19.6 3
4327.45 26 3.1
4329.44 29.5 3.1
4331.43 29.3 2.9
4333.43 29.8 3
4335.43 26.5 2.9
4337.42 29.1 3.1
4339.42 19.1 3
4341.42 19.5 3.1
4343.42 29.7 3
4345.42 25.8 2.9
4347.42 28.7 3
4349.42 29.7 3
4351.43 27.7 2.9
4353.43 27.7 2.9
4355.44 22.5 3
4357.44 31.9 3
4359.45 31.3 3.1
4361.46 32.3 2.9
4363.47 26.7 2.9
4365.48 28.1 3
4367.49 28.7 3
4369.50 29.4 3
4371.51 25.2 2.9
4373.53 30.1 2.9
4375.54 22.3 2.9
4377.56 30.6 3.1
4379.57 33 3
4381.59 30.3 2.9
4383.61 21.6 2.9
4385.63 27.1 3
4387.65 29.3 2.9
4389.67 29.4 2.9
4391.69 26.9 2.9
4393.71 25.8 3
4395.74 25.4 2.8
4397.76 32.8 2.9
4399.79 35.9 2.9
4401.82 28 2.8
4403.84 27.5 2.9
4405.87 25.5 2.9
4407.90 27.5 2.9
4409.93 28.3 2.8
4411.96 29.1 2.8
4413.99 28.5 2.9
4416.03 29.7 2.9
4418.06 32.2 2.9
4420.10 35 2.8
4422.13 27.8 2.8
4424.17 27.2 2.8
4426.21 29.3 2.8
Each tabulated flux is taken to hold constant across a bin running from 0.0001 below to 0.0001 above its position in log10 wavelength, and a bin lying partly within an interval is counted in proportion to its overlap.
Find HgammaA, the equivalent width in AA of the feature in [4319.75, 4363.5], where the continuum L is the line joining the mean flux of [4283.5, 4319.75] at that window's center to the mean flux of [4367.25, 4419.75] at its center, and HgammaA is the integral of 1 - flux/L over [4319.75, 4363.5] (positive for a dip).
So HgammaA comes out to -1.7 AA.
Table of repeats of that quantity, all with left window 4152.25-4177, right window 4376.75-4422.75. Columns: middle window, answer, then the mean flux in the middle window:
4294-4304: 1.94 AA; 22.2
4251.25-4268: 0.89 AA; 25.6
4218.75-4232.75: 0.37 AA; 25.9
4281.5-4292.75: 0.37 AA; 26.5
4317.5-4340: 0.94 AA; 26.8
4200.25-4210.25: -0.16 AA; 26.7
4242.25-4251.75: -0.43 AA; 28.1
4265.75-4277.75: 0.07 AA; 27.1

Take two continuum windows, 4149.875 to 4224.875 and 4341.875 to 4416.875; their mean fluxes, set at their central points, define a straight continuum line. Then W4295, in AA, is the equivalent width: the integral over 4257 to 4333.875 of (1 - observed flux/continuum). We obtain 5.0 AA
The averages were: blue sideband 26.5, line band 25.7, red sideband 28.3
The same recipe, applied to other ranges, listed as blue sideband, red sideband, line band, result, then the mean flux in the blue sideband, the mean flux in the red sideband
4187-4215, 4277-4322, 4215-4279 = -0.6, 27.4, 25.1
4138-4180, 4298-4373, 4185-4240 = -2.7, 25.4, 26.2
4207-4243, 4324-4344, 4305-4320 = 0.9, 27.3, 25.7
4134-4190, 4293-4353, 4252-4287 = -1.7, 25.4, 25.3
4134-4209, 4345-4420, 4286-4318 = 4.4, 25.8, 28.5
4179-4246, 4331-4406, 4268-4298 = 1.1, 26.9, 27.9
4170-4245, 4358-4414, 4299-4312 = 3.4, 26.5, 28.5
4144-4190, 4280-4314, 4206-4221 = -3.1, 25.1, 23.7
